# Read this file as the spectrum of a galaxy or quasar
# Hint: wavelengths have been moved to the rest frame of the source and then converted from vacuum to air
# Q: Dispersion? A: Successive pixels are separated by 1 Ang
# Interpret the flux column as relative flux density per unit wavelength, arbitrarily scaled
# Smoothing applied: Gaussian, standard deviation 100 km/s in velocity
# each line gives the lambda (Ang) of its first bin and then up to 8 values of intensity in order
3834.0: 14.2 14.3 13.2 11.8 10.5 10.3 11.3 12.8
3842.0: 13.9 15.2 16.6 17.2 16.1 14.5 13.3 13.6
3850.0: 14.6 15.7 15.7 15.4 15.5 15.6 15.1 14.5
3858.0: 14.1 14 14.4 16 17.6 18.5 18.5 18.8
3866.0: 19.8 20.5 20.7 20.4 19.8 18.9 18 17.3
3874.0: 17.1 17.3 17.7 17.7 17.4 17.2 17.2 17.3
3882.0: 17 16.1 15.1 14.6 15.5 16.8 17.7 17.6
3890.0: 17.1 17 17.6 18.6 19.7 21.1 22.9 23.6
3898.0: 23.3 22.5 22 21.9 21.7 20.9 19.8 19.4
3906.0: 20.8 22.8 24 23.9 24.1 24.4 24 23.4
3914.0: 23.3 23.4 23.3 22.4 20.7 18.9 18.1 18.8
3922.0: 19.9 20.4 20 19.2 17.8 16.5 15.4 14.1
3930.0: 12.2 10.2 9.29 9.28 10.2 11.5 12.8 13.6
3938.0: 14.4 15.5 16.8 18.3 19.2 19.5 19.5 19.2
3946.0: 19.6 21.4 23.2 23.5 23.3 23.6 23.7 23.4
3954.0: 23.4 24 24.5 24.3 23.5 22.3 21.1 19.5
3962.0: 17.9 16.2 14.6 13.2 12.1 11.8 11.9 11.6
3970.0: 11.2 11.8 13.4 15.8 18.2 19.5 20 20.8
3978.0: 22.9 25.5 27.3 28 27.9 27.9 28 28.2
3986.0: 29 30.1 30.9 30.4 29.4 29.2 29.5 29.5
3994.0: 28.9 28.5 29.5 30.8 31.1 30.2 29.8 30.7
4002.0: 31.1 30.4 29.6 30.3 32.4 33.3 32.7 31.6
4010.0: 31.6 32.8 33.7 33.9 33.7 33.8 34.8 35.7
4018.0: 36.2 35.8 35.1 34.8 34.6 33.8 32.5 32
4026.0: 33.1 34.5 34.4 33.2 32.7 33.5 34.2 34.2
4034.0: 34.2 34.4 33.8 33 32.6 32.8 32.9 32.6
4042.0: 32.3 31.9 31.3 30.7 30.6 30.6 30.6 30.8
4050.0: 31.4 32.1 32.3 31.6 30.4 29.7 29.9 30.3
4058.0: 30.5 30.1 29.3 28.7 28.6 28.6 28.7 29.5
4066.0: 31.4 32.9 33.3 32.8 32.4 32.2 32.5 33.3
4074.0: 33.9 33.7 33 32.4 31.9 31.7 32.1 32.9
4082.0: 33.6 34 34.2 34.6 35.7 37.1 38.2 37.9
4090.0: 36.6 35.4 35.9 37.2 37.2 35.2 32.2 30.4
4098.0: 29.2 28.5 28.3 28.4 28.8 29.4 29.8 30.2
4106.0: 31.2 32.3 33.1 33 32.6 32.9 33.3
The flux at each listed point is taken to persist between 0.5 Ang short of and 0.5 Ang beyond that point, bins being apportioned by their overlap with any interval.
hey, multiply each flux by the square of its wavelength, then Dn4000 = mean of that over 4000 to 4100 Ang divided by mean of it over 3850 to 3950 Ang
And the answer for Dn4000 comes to 1.92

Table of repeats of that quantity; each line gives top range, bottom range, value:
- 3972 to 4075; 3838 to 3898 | 1.98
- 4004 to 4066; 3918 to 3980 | 1.89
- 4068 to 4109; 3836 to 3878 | 2.32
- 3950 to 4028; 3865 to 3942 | 1.51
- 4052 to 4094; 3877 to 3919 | 1.77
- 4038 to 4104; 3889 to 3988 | 1.73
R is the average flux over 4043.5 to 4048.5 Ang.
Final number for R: 30.8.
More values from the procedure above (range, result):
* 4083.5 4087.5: 35.4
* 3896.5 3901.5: 22.7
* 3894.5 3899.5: 22.7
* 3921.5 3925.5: 19.9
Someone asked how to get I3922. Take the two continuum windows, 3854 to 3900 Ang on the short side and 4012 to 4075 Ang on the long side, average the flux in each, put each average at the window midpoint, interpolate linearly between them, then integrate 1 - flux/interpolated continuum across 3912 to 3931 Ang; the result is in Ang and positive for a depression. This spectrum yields 2.18 Ang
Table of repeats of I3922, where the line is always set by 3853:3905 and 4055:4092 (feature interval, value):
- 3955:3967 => 2.6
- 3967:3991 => 3.0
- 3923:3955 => 7.3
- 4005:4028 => -4.3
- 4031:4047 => -1.4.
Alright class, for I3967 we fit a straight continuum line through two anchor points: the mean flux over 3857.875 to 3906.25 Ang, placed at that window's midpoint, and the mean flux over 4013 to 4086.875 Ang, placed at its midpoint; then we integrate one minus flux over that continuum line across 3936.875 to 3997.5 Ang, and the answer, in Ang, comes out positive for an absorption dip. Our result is 9.1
